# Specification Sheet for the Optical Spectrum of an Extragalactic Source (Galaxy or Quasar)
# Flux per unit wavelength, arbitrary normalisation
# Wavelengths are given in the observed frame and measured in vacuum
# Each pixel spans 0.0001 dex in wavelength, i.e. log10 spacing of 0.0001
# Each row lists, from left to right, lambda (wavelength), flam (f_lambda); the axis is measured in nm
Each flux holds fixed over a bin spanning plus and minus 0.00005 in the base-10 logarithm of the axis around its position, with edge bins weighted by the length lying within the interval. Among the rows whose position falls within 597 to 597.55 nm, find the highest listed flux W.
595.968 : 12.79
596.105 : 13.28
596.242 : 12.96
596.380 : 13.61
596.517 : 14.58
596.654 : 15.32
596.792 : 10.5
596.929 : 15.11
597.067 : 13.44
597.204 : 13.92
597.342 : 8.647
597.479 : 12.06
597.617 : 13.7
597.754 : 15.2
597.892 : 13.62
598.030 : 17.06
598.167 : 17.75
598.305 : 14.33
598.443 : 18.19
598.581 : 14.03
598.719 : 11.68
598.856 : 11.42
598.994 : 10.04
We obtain 13.92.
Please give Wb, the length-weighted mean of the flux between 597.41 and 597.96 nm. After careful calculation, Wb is 13.6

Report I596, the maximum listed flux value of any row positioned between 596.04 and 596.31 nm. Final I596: 13.28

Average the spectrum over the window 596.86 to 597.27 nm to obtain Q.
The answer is 14.2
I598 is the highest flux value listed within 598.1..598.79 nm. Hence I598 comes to 18.19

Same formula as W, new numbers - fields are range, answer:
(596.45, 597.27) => 15.32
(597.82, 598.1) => 17.06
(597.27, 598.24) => 17.75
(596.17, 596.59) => 14.58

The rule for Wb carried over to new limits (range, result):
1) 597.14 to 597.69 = 12.1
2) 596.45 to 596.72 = 15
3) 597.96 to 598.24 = 17.4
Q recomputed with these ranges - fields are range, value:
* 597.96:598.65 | 16.3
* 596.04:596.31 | 13.1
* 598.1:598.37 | 16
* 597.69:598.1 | 15.3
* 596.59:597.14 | 13.6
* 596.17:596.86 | 13.4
